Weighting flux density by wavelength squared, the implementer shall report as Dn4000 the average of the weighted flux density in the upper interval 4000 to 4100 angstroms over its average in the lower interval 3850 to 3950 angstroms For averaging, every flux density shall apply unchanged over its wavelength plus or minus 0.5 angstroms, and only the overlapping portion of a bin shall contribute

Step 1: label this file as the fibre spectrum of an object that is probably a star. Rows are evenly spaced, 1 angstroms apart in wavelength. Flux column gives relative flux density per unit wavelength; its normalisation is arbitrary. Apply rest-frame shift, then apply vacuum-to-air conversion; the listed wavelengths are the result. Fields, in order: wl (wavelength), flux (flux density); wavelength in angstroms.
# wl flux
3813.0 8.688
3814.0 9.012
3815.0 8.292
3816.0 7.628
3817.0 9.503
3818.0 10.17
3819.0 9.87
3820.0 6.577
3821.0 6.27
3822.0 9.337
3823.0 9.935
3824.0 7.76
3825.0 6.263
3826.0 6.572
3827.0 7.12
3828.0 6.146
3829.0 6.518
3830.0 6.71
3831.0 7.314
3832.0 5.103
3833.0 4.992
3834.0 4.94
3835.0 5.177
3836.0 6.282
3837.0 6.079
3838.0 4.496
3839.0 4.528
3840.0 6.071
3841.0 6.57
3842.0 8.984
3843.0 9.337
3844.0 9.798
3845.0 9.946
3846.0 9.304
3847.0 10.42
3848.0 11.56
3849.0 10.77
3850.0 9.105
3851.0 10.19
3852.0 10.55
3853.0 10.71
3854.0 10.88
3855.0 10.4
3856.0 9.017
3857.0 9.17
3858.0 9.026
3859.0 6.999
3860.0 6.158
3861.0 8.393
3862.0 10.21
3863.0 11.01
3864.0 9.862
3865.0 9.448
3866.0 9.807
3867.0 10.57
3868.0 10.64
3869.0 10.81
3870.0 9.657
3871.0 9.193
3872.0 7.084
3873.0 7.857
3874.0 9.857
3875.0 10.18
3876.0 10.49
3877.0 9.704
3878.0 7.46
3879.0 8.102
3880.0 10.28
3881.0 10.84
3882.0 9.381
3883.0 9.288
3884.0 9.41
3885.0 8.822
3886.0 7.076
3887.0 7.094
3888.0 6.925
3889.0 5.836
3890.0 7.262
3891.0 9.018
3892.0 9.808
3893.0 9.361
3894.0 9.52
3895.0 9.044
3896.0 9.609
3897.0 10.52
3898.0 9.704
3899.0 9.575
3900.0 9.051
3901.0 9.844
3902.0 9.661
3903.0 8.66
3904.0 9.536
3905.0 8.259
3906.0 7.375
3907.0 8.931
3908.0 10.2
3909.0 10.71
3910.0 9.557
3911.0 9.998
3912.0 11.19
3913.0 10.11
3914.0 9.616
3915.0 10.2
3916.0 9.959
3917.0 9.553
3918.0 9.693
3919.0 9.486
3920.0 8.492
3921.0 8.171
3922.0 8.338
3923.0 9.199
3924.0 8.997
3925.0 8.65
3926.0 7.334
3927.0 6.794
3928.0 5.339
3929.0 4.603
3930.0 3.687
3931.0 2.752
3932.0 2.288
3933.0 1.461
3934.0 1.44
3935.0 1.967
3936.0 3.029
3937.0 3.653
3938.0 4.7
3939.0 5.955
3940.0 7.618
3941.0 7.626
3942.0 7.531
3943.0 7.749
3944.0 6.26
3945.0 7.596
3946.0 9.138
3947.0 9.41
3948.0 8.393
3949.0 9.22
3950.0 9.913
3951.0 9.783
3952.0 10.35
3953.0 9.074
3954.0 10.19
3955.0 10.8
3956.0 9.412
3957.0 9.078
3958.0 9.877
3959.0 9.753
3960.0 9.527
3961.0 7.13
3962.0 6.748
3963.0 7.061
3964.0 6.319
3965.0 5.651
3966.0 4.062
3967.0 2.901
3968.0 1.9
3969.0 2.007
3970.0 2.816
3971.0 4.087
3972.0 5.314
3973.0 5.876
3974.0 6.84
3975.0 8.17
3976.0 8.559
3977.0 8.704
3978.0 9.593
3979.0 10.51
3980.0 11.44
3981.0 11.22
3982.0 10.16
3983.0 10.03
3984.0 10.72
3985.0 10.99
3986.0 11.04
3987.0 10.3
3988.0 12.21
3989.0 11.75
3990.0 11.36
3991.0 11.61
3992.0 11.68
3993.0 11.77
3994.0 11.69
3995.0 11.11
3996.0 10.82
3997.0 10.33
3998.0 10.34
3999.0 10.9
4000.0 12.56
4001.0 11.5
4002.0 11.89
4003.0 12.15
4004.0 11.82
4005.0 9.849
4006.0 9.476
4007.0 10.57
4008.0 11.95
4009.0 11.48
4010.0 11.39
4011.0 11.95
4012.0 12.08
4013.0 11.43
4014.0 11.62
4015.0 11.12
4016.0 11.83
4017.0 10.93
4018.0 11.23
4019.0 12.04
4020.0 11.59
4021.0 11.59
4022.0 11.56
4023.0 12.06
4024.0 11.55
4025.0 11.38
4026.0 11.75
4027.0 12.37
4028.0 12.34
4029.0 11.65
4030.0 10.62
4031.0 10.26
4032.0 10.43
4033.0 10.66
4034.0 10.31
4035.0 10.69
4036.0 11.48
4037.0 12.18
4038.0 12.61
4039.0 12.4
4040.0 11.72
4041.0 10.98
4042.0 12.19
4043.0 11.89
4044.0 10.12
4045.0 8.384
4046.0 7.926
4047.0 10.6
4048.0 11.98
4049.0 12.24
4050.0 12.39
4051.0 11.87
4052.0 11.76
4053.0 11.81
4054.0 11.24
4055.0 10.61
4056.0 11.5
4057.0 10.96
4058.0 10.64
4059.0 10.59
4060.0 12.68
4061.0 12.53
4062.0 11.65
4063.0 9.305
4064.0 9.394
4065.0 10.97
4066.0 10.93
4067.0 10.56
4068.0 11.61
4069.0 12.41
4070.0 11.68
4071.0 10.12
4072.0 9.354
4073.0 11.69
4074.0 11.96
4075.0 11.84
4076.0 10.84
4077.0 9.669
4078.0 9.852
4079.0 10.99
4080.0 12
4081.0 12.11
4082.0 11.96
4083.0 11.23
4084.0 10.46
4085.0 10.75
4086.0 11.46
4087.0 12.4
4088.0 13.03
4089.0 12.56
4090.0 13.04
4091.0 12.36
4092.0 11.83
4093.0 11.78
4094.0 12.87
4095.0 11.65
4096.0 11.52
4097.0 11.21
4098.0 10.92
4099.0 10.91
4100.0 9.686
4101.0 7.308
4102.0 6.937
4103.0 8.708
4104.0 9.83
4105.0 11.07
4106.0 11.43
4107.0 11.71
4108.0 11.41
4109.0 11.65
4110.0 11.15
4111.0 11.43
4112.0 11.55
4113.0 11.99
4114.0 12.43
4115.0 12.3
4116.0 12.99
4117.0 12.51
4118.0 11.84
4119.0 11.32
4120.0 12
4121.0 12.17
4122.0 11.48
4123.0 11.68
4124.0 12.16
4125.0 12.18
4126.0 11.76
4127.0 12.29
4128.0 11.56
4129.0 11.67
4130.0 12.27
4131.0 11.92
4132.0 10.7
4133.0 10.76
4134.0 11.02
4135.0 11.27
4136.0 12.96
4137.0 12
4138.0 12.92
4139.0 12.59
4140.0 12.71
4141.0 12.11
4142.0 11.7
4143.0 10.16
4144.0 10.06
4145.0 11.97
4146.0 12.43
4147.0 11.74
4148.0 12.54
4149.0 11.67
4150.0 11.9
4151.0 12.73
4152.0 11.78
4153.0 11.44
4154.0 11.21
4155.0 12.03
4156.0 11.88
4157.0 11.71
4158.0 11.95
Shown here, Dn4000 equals 1.5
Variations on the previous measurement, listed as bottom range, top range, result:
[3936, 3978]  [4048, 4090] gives 1.66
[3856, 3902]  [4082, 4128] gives 1.41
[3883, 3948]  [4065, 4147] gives 1.61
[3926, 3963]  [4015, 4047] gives 1.69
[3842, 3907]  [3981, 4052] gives 1.31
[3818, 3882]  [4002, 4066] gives 1.45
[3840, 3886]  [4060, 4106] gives 1.31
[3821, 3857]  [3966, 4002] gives 1.24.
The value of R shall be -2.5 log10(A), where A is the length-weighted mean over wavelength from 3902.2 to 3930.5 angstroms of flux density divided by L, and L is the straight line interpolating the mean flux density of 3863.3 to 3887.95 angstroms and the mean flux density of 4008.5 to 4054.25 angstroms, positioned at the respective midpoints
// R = 0.13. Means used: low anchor 9.26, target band 8.68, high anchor 11.4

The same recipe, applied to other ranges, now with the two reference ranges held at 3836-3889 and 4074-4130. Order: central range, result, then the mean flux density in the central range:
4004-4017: -0.075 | 11.2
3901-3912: 0.003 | 9.4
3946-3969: 0.245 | 7.92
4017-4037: -0.069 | 11.4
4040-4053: -0.023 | 11.1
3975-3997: -0.053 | 10.8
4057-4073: 0.006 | 11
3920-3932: 0.407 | 6.6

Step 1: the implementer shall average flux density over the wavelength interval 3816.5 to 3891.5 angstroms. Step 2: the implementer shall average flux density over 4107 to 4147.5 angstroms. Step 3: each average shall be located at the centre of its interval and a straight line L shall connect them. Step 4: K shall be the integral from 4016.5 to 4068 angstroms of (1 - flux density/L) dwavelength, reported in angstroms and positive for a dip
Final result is -2.3 angstroms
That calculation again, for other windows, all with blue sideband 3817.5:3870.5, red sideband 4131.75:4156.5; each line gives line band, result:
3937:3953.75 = 2.6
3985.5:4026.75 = -4.8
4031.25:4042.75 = -0.9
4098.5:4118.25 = 0.8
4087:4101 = -0.6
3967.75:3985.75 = 3.7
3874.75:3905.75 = -0.3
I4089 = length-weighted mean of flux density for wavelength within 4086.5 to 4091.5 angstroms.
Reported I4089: 12.7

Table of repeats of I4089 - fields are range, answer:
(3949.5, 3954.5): 9.86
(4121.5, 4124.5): 11.8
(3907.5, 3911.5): 10.1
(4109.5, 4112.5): 11.4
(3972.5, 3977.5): 7.63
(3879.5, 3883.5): 9.95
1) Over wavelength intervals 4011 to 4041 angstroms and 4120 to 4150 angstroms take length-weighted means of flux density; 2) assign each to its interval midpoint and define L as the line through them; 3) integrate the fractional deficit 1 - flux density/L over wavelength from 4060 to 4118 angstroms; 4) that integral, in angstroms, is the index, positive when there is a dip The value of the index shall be 2.20 angstroms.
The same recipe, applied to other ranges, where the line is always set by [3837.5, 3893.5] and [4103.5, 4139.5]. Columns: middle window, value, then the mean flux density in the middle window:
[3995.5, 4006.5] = -0.61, 11.1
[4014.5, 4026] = -0.93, 11.5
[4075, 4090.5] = -0.19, 11.5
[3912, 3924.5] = 0.24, 9.39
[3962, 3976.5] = 7.11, 5.17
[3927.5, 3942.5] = 8.49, 4.24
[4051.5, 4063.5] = -0.20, 11.3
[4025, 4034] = -0.36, 11.2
